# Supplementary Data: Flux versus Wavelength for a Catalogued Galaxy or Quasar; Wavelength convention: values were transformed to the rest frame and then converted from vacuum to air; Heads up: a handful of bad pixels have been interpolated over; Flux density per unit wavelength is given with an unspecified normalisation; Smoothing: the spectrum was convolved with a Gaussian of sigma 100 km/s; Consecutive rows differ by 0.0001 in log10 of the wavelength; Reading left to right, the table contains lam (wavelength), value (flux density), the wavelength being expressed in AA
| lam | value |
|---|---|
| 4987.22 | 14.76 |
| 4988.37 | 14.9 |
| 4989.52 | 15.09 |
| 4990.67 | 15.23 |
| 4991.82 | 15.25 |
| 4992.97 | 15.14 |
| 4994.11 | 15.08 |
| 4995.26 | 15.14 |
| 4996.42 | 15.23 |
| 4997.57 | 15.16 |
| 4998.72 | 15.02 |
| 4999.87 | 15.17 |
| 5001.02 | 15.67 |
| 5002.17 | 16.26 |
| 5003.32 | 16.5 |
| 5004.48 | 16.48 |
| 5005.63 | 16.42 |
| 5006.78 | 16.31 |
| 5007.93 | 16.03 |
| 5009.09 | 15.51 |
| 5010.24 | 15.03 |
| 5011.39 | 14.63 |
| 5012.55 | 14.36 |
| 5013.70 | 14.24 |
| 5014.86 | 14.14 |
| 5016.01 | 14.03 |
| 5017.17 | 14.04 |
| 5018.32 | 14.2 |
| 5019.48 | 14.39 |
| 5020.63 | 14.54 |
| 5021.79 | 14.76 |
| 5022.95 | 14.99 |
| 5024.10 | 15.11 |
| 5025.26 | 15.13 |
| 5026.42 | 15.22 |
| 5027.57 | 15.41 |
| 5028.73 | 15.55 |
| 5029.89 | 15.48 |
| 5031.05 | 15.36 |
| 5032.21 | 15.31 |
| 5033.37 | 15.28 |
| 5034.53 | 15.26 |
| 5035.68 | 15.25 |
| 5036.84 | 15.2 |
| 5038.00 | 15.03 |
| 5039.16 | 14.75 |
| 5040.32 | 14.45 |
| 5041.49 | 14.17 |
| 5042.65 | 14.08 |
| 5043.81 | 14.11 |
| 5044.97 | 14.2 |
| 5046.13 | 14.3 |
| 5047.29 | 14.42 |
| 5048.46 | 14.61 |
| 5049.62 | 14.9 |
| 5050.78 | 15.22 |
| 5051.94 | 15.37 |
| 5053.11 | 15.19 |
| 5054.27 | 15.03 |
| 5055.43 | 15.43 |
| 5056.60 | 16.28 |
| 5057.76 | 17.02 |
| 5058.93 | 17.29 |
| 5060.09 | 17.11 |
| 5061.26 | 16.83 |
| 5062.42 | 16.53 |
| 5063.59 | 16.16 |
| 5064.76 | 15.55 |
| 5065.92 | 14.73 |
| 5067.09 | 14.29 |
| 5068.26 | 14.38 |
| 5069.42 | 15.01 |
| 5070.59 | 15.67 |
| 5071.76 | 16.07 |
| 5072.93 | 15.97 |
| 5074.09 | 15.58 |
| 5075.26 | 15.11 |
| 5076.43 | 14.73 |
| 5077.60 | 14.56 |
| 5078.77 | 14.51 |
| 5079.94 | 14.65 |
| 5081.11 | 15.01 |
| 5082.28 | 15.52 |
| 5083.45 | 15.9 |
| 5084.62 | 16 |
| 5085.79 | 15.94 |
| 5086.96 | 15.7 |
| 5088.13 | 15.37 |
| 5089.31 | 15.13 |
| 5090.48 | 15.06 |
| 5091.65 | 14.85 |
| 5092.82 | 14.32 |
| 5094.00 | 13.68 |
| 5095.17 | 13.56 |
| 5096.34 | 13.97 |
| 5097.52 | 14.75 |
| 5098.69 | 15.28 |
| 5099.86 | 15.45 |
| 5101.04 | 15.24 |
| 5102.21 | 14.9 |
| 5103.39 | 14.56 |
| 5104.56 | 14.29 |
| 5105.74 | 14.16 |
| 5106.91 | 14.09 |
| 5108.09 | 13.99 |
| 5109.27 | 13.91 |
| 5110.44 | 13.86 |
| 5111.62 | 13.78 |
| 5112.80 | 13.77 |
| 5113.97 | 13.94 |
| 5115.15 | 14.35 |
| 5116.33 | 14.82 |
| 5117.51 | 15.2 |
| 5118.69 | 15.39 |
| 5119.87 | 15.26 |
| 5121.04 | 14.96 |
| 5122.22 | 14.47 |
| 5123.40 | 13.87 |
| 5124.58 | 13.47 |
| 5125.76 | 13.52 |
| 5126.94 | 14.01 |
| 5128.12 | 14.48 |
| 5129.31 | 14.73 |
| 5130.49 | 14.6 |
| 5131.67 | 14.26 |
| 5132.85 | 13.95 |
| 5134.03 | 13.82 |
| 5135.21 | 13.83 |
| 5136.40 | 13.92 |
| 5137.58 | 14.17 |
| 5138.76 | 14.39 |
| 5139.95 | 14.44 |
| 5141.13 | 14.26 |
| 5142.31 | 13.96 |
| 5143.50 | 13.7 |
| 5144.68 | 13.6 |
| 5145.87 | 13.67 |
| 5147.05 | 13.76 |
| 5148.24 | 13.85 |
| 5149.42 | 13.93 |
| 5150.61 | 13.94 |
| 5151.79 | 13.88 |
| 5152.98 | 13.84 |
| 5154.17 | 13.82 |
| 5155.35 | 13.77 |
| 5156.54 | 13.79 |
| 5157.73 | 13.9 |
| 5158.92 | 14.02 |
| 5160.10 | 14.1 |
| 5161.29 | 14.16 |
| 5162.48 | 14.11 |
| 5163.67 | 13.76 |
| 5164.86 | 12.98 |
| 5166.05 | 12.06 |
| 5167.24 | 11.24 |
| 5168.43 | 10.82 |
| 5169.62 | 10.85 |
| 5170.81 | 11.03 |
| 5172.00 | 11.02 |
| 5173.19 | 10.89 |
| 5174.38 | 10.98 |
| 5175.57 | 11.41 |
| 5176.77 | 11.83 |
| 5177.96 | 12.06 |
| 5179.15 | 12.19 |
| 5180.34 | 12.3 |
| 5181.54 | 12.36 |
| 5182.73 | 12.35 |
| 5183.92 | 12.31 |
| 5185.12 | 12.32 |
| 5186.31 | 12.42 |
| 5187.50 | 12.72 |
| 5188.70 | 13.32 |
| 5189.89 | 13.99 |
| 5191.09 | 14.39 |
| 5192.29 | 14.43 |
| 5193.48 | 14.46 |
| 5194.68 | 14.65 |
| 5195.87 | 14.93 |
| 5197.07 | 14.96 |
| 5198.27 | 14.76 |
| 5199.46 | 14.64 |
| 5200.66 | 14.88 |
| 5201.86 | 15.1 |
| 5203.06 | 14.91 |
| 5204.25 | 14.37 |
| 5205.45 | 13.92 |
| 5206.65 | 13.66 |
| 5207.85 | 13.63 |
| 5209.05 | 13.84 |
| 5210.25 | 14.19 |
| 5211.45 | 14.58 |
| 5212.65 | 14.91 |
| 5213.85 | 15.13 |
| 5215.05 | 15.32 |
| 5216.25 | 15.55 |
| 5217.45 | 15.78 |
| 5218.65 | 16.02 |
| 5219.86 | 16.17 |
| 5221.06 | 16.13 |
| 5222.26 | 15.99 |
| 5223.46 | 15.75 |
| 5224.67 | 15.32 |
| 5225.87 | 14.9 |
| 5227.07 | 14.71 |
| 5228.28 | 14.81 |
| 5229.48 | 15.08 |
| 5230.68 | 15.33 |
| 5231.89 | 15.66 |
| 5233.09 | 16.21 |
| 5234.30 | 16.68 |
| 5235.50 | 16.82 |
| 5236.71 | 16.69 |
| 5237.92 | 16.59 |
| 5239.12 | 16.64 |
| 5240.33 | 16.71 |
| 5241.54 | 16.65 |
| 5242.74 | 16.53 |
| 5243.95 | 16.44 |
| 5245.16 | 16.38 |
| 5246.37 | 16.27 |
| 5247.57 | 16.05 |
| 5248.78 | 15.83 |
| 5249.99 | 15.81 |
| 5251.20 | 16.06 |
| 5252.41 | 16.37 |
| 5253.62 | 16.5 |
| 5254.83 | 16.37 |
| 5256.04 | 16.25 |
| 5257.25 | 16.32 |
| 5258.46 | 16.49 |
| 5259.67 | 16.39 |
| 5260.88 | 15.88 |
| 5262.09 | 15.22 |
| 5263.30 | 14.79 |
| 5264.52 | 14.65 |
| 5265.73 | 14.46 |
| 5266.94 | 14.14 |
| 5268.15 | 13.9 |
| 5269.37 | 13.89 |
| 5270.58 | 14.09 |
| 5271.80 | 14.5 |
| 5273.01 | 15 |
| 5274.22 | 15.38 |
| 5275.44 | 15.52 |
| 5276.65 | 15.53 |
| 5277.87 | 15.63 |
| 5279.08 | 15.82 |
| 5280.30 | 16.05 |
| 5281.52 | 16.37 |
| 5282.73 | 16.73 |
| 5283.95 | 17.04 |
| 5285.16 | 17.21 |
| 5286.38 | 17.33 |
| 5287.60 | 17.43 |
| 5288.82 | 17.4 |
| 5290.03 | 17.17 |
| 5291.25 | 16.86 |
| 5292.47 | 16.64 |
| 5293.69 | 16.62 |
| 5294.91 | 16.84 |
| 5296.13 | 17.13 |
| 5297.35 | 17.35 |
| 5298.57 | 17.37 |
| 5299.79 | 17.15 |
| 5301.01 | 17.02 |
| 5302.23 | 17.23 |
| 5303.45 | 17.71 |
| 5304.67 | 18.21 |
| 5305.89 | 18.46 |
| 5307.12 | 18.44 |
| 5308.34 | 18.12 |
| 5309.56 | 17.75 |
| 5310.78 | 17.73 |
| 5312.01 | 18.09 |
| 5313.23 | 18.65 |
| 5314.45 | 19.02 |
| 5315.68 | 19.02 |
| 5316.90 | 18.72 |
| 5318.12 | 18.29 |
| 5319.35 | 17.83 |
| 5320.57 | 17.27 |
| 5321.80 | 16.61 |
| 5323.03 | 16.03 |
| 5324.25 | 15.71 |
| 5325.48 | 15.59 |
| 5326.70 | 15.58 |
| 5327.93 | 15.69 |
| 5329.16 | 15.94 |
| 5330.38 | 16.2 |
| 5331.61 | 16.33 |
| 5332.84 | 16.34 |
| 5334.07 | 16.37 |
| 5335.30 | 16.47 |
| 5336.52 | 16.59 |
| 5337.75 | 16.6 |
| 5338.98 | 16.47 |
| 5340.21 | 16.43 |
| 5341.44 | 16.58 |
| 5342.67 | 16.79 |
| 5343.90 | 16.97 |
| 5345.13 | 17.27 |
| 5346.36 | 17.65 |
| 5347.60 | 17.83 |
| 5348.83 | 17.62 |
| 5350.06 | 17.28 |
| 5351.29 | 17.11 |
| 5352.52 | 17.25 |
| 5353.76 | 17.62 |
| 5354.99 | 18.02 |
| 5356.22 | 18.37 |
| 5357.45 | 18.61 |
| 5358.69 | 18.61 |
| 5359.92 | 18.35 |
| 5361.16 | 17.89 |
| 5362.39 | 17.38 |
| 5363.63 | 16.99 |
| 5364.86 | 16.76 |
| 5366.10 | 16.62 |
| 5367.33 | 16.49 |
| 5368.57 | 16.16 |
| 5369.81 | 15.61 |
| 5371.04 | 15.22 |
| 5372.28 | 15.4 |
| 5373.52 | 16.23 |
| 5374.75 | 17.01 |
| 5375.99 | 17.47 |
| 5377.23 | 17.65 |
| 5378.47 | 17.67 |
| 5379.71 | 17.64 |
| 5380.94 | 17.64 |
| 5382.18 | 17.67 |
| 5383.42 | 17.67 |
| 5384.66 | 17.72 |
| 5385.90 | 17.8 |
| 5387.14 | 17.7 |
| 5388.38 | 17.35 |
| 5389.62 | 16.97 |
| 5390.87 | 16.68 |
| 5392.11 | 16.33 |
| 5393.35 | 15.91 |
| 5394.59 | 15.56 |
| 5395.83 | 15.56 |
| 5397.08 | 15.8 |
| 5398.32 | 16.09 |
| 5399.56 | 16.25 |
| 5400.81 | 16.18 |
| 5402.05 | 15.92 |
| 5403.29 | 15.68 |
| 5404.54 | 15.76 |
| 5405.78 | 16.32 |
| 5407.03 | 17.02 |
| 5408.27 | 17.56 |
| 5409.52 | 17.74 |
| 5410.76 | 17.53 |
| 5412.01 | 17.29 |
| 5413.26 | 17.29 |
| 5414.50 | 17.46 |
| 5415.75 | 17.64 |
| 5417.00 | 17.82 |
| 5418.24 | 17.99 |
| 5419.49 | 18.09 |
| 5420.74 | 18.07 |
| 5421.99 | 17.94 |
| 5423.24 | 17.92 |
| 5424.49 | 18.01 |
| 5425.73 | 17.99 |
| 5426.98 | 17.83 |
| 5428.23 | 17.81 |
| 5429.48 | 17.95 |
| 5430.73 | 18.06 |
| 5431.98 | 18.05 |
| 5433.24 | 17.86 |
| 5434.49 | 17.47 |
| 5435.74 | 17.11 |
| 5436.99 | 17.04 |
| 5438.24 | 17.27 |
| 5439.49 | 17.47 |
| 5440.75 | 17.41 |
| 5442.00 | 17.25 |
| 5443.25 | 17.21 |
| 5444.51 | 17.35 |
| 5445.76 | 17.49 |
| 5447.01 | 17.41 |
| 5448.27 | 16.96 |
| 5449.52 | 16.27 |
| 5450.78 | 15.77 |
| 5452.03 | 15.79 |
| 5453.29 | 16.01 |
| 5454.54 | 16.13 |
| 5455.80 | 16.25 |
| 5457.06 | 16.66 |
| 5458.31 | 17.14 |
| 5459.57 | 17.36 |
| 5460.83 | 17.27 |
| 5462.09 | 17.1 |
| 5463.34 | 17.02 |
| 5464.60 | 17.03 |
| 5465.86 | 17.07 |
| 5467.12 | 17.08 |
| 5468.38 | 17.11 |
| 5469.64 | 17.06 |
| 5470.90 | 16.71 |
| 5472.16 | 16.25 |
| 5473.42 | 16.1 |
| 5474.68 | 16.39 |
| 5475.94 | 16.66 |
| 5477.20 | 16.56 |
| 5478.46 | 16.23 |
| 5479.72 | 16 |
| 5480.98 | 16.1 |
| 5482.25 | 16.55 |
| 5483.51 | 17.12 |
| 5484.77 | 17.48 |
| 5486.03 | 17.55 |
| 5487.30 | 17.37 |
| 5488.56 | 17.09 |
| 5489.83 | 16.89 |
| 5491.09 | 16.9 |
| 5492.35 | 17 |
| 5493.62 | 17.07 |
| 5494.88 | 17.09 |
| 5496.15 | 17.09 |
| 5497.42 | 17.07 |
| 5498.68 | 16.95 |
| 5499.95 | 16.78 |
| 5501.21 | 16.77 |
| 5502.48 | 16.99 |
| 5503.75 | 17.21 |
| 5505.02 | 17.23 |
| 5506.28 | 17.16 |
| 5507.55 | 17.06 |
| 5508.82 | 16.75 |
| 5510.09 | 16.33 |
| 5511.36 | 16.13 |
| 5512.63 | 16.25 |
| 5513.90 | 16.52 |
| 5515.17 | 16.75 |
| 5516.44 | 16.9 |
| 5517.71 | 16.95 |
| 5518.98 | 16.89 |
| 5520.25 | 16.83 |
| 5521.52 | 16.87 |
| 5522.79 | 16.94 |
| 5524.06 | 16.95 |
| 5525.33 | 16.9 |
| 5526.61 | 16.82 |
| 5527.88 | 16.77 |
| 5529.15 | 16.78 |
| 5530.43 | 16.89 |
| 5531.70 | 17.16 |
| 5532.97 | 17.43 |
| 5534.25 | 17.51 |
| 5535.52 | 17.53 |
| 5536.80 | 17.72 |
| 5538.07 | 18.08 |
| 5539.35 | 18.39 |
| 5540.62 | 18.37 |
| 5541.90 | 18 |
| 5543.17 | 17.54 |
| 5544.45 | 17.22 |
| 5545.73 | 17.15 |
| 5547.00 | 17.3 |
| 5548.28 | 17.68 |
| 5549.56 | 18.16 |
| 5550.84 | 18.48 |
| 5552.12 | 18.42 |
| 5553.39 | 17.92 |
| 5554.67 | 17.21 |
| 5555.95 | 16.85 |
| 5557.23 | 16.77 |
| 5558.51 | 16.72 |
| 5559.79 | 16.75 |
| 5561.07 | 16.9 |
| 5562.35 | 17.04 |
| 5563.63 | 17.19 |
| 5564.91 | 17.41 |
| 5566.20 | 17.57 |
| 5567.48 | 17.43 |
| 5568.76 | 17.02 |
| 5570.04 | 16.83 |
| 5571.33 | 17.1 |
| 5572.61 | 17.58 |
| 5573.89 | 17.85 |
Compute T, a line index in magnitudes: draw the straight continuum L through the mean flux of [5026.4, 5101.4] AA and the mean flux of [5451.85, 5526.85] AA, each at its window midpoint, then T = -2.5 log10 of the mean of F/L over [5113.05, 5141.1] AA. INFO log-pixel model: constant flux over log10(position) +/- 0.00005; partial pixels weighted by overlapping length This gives 0.08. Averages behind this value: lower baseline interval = 15.2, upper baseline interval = 16.8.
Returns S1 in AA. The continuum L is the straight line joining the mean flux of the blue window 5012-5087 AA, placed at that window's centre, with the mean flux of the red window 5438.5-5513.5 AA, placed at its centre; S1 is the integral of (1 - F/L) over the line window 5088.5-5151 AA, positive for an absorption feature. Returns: 4.6 AA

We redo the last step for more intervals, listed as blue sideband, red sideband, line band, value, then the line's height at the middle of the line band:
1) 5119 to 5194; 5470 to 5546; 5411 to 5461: -3.4 AA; 16.2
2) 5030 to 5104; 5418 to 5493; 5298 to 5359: -3.1 AA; 16.5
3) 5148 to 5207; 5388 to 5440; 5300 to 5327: -3.7 AA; 15.5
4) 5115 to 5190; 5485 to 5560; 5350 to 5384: -3.6 AA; 15.6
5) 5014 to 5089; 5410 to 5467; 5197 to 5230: 2.3 AA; 16.1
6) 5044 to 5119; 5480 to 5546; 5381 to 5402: -0.3 AA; 16.5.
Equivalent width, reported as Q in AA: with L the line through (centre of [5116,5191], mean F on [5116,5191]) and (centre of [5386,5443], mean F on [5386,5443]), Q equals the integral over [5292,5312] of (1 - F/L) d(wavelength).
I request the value -2.5 AA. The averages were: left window 13.4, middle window 17.5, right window 17.2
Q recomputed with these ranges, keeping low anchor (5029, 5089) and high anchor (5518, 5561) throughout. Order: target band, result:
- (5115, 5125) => 0.6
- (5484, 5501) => 0.1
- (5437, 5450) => -0.2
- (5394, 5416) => 0.3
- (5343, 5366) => -1.5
